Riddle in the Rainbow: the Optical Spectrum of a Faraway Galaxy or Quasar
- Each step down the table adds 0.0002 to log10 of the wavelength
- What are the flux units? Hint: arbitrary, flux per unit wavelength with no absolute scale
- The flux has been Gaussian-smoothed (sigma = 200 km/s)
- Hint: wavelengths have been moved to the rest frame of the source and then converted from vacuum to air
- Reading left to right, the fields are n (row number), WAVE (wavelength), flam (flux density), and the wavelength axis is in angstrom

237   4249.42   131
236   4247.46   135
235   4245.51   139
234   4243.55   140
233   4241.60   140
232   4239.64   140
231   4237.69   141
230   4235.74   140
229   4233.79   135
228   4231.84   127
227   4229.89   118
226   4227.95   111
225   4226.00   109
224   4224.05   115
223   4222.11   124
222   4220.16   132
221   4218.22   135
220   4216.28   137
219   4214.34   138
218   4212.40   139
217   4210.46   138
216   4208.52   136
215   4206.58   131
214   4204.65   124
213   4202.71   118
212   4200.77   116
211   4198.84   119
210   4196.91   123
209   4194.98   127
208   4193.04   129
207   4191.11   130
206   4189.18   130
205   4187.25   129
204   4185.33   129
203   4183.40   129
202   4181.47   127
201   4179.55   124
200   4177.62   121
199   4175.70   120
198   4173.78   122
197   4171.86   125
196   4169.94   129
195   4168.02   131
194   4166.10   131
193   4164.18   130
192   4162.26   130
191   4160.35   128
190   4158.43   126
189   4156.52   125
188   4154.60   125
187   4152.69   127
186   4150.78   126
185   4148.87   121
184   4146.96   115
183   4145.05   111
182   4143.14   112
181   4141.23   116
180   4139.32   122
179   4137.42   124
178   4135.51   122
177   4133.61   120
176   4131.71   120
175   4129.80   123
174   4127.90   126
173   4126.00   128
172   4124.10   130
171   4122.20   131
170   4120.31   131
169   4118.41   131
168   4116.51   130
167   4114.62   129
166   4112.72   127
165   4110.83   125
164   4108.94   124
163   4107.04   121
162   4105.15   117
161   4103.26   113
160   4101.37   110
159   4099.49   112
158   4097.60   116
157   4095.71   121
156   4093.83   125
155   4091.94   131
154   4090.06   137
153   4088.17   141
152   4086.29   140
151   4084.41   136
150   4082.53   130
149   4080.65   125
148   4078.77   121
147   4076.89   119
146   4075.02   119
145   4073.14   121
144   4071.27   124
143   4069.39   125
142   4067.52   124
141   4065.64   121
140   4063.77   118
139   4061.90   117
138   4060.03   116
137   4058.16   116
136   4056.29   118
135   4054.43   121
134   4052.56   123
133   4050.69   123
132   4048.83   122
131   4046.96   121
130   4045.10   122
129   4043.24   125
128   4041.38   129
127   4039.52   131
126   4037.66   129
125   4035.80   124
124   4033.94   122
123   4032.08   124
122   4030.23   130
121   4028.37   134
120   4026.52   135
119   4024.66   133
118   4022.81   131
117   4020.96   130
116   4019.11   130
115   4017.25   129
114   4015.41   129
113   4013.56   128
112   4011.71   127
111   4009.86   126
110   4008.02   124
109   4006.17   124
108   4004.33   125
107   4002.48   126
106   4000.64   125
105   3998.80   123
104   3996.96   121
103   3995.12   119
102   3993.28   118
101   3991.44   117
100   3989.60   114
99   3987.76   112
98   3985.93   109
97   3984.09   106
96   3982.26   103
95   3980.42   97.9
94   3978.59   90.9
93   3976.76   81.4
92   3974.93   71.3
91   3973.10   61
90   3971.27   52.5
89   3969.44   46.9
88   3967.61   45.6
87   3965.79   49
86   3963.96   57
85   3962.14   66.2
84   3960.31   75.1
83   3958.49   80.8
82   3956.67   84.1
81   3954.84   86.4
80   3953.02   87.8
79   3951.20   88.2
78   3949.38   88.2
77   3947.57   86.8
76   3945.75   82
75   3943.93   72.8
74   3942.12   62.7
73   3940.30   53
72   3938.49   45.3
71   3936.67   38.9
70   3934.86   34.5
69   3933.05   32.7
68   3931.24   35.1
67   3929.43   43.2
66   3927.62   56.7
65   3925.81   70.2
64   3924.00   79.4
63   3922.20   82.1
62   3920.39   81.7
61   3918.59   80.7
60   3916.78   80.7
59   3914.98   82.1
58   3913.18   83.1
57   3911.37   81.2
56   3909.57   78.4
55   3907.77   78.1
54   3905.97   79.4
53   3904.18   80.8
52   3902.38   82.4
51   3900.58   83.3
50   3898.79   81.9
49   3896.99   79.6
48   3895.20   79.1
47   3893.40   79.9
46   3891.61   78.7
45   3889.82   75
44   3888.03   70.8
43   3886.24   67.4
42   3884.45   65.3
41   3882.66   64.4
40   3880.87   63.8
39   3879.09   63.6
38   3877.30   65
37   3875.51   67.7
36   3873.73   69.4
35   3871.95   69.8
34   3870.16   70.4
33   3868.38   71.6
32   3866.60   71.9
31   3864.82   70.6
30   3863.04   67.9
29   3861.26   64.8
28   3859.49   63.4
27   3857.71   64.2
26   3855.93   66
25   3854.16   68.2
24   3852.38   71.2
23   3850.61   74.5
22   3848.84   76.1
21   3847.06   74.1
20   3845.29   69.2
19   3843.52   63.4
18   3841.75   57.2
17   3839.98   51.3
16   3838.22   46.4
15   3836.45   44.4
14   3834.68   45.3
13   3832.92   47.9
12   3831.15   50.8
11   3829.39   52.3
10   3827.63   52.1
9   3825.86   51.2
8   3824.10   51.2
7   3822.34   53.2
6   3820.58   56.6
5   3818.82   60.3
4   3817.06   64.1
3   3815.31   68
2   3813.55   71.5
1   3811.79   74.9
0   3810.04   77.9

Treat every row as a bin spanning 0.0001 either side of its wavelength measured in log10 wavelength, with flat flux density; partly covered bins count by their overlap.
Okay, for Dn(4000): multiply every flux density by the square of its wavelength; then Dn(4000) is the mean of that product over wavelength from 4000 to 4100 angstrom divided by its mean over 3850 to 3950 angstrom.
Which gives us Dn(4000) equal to 1.95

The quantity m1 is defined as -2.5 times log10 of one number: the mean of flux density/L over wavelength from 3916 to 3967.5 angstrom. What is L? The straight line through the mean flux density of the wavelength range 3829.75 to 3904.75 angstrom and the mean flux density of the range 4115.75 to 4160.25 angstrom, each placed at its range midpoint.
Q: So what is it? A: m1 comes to 0.234 mag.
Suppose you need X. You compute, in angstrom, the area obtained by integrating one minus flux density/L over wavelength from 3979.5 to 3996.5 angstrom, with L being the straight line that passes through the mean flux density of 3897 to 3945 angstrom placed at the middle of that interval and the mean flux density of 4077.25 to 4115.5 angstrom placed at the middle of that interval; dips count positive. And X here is -4.01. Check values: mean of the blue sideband 67.9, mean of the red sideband 125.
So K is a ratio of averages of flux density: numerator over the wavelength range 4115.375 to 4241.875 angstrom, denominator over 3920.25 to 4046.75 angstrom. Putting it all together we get 1.32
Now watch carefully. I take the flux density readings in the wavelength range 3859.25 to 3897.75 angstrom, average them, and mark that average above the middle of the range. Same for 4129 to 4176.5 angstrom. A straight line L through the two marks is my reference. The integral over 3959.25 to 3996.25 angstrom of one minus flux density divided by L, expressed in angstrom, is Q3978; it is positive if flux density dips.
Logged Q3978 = 2.0 angstrom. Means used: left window 70.1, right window 123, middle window 84.9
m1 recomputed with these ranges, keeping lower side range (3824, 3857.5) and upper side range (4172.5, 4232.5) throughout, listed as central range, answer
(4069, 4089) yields -0.23 mag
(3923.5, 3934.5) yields 0.42 mag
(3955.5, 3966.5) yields 0.17 mag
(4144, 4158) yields -0.05 mag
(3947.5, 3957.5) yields -0.10 mag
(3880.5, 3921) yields -0.11 mag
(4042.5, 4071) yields -0.22 mag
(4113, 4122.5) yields -0.18 mag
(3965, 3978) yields 0.37 mag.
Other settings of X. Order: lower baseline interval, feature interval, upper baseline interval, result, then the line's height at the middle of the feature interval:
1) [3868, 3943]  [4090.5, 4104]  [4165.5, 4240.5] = -1.6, 107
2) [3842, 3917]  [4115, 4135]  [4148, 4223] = -1.7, 117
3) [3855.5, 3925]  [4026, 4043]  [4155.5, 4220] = -4.8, 100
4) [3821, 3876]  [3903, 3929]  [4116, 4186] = -0.6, 75.9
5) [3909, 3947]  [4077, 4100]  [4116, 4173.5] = -4.0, 109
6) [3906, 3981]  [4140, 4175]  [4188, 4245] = -2.3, 116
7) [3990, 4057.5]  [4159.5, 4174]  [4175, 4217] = -0.1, 127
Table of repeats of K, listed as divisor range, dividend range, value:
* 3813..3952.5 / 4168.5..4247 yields 1.93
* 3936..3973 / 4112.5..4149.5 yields 1.83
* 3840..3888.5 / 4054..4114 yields 1.82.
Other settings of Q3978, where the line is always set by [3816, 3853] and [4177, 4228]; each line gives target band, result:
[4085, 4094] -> -2.55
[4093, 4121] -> -3.34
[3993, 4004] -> -4.20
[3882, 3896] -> -0.95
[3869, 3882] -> -0.34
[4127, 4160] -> -1.57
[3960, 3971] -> 3.60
